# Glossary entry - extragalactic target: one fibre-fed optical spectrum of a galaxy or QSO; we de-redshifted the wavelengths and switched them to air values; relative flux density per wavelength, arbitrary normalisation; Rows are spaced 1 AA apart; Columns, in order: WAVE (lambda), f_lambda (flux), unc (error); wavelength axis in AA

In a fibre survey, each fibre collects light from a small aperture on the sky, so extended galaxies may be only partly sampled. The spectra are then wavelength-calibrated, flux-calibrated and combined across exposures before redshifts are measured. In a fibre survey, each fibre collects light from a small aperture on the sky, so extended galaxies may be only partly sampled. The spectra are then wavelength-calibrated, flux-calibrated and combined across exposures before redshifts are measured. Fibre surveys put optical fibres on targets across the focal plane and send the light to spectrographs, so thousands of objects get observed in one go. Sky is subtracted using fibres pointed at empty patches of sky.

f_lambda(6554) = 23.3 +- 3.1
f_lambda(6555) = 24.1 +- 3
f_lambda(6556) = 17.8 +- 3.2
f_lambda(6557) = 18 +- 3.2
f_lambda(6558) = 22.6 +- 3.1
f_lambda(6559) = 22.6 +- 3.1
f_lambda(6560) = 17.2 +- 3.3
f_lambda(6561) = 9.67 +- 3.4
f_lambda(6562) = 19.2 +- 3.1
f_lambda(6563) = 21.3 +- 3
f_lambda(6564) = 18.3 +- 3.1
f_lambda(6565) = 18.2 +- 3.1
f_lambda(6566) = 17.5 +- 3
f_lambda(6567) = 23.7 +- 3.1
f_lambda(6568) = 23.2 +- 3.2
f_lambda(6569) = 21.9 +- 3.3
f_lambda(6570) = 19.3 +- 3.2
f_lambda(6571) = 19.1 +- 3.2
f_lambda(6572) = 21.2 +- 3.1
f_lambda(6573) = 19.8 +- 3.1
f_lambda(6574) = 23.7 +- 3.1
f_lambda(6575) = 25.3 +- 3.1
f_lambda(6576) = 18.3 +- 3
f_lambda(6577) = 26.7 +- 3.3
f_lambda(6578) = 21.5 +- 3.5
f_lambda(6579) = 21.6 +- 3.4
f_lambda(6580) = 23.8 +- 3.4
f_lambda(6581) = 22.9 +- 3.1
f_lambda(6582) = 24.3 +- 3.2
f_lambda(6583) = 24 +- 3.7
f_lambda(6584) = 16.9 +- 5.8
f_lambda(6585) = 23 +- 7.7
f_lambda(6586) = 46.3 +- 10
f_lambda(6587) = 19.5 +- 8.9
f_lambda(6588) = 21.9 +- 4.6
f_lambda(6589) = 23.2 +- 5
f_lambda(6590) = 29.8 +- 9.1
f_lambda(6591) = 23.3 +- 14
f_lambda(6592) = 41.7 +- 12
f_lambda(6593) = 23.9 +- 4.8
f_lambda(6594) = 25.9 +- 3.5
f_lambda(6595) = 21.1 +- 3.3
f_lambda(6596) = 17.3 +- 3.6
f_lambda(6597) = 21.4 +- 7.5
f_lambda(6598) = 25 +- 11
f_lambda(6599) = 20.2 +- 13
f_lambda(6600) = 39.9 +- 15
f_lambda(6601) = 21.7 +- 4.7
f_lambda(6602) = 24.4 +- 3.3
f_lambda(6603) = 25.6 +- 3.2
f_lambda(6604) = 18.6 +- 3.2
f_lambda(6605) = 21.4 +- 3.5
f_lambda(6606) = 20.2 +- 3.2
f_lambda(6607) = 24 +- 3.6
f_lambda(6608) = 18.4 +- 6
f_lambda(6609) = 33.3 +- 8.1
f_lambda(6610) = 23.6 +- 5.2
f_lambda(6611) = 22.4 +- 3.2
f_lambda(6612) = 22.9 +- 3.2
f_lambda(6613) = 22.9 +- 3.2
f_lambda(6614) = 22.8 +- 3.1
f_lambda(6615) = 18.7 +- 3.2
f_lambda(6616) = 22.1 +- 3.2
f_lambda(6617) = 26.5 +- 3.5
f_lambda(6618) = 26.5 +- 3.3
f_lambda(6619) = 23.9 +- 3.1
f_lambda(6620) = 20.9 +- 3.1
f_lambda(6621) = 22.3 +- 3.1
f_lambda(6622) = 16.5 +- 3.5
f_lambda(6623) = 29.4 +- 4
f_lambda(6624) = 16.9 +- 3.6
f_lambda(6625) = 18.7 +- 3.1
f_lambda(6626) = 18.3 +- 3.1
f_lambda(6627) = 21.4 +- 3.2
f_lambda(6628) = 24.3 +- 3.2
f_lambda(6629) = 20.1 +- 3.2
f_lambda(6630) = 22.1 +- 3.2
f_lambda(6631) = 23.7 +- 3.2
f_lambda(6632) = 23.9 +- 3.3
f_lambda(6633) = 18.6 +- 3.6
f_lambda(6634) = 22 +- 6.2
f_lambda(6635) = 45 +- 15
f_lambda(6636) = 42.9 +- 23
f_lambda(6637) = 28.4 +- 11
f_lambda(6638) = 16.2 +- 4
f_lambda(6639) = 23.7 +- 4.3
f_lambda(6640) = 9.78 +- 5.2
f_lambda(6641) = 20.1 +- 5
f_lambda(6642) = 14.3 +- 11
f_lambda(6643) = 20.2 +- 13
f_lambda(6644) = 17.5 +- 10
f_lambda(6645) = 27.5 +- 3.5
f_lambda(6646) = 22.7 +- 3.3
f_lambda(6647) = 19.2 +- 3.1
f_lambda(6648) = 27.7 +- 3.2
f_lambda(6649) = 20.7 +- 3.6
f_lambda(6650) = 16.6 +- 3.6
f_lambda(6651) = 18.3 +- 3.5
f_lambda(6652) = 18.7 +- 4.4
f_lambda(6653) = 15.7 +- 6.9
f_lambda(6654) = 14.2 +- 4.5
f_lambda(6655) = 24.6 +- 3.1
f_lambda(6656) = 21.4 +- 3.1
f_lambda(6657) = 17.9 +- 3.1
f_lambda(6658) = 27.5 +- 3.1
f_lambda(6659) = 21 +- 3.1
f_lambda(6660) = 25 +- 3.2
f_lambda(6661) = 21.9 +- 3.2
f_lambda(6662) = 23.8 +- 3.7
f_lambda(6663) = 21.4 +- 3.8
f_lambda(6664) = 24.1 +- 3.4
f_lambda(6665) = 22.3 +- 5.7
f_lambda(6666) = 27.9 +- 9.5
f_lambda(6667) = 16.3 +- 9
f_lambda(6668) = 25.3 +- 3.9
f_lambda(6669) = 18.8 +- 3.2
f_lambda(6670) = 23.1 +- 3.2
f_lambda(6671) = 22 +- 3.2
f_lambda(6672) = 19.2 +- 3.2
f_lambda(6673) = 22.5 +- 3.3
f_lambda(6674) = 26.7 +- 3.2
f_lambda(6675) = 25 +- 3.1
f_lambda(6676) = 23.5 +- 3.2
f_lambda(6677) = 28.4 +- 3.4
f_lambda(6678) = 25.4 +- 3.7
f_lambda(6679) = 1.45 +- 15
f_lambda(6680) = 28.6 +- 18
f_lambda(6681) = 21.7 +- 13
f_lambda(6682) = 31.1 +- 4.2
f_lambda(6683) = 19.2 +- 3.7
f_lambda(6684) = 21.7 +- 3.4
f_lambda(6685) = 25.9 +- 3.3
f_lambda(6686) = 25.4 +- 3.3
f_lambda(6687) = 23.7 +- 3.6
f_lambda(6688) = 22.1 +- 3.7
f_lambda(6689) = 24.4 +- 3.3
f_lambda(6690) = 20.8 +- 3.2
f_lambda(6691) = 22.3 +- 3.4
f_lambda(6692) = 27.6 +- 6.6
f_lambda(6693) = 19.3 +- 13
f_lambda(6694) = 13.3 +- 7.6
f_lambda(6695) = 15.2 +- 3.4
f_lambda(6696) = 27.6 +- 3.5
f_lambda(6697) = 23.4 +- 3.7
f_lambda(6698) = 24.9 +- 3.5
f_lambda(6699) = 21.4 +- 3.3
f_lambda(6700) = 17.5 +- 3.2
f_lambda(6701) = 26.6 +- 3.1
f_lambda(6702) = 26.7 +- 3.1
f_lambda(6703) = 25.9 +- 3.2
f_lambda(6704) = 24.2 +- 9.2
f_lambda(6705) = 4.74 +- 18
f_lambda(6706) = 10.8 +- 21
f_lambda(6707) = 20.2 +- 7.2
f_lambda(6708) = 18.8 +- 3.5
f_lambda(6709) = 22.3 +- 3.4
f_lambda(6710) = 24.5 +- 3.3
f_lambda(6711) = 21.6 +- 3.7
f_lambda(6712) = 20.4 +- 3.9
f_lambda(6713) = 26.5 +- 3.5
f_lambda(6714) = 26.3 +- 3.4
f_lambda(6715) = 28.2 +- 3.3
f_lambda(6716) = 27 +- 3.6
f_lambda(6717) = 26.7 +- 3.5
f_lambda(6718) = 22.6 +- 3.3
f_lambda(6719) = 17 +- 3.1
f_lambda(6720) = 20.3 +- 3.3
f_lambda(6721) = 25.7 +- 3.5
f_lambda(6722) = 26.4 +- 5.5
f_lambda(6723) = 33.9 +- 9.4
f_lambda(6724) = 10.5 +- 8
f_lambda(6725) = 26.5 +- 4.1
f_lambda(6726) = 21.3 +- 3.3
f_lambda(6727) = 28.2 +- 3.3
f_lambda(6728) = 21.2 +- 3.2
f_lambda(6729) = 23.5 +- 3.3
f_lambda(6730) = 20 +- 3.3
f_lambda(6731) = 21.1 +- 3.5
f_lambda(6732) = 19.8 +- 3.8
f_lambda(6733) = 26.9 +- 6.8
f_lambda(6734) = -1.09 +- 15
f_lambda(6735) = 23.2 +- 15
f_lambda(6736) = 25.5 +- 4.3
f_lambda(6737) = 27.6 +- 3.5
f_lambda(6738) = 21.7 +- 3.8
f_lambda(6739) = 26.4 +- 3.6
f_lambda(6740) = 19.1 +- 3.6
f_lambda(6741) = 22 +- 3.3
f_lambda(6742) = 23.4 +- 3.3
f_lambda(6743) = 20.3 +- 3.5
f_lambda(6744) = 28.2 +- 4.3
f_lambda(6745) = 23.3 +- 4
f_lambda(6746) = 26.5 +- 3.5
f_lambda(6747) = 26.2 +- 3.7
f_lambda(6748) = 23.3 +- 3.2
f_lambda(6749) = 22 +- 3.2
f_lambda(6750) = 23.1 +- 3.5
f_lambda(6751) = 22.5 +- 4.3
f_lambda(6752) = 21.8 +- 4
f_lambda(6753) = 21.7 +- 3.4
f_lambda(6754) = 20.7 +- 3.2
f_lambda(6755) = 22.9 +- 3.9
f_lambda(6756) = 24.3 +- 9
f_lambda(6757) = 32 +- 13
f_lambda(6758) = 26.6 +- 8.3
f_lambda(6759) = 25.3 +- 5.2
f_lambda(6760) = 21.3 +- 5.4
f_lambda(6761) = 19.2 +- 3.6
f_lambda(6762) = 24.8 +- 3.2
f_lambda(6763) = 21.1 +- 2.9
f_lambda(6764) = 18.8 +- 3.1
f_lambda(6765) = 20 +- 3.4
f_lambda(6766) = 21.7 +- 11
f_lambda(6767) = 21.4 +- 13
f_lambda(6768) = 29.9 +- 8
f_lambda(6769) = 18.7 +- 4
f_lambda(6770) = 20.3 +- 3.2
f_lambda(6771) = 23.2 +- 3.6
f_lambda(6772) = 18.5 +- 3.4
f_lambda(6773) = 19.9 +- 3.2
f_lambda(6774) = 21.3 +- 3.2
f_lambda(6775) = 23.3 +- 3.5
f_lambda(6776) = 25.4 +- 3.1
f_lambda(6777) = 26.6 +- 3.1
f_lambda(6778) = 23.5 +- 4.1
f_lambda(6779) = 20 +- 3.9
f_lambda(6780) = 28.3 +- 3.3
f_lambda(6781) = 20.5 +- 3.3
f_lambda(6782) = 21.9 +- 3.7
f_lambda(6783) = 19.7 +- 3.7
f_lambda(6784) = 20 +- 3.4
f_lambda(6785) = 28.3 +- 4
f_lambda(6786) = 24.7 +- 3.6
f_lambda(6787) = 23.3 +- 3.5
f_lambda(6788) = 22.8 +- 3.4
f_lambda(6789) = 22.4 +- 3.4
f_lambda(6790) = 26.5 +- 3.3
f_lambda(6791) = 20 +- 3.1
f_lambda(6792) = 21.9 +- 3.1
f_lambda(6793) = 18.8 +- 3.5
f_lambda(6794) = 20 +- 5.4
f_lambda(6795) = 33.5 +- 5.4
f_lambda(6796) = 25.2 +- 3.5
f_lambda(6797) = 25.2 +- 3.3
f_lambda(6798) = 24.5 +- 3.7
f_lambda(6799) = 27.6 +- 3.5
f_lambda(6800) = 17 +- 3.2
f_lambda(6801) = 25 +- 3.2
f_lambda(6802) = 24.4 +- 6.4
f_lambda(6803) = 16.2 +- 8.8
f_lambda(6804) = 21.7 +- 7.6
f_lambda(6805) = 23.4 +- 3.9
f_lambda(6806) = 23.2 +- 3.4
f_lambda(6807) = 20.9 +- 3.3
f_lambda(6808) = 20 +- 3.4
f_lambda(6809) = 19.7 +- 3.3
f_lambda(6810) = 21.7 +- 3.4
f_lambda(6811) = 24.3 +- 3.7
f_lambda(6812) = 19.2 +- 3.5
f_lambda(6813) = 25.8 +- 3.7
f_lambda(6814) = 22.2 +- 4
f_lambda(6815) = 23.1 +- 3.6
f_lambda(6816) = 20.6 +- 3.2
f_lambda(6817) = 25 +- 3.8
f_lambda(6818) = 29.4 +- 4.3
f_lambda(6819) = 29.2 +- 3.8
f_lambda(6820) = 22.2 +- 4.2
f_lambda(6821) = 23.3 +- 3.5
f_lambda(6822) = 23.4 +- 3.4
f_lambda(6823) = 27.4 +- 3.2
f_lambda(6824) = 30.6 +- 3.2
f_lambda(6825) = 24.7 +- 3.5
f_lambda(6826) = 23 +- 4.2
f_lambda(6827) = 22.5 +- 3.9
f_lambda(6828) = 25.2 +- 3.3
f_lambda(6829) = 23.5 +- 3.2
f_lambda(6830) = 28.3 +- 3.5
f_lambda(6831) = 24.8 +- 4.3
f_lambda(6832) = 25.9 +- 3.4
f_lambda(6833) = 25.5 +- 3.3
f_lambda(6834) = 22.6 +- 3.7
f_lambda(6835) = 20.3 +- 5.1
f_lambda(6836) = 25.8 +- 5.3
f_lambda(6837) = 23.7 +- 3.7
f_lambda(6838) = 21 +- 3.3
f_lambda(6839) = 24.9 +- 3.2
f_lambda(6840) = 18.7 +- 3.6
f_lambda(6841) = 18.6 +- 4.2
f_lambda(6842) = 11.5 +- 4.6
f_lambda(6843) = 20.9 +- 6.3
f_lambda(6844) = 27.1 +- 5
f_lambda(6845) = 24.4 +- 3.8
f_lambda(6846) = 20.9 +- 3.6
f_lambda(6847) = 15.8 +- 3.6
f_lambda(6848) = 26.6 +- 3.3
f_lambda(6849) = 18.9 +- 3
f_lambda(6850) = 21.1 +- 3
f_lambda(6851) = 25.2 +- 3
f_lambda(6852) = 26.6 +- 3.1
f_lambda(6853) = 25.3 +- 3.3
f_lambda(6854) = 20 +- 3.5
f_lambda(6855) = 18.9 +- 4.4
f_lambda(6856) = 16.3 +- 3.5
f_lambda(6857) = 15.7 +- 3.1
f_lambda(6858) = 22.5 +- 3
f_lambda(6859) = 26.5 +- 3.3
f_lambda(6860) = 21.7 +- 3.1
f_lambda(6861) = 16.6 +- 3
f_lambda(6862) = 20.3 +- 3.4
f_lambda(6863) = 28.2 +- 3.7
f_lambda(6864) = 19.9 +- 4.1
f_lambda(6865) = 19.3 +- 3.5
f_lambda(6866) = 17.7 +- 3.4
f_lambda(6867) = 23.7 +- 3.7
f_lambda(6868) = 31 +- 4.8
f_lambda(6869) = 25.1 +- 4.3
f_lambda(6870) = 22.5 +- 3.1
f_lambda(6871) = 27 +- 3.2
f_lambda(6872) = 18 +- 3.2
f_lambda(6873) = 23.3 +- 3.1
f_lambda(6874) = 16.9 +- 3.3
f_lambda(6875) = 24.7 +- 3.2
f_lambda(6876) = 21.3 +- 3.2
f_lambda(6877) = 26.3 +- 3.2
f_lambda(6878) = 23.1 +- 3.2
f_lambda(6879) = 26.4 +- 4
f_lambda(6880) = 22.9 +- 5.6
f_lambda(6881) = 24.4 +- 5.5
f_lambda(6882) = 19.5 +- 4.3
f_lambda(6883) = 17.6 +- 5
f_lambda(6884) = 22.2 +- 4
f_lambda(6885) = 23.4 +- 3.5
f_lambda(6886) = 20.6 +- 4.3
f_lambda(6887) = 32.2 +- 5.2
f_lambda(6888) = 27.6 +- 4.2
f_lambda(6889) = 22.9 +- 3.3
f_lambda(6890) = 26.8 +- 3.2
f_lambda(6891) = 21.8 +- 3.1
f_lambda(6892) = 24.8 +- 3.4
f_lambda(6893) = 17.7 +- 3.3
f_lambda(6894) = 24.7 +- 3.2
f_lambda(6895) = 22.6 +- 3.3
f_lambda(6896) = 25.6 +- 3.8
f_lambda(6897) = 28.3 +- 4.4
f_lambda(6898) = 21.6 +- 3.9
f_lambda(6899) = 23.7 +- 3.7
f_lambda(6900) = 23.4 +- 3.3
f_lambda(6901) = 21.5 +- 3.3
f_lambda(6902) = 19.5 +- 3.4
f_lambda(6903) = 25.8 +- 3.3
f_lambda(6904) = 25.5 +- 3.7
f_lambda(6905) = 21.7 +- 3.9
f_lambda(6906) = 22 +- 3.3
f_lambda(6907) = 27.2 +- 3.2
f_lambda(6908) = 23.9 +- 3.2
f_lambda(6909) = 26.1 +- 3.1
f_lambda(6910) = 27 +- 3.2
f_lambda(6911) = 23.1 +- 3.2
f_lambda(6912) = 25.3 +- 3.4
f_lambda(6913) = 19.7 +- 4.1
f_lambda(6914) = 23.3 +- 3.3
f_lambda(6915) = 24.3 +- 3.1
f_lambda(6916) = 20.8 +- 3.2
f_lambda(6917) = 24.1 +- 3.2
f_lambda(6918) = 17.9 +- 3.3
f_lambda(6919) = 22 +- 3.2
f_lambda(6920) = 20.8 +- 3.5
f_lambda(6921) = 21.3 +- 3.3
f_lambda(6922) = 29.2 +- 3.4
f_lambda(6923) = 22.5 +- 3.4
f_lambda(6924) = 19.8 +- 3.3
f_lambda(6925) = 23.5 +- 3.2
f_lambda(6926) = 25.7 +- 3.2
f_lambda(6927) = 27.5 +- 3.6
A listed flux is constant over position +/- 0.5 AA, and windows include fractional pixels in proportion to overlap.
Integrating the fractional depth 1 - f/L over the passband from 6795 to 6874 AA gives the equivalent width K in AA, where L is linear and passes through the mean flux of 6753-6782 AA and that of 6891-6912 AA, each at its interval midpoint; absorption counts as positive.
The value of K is 1.5 AA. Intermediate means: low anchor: 22.8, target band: 22.8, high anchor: 23.8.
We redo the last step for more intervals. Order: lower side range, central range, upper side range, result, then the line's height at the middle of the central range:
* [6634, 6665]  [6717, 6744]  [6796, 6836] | 0.8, 23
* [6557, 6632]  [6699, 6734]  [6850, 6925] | 1.1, 22.8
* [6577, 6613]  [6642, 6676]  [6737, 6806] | 3.3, 23.9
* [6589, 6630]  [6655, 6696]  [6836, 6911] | 1.4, 23.3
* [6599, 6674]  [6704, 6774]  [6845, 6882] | 0.2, 22.4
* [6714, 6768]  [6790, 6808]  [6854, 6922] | 0.1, 22.9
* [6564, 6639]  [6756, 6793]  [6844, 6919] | 0.5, 23.1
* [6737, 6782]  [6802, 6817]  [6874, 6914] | 0.9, 23.2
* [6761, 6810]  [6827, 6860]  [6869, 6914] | 1.1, 23.1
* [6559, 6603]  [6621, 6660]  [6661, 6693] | 1.9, 22.9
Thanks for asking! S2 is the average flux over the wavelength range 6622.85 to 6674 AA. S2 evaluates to 22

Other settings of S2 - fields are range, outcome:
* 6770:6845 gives 23.2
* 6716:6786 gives 22.8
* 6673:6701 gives 22.6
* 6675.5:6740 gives 22.2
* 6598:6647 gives 23.1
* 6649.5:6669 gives 21.2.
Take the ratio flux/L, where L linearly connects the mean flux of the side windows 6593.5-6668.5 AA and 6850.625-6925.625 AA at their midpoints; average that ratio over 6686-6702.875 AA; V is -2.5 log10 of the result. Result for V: 0.008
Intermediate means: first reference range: 22.5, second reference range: 23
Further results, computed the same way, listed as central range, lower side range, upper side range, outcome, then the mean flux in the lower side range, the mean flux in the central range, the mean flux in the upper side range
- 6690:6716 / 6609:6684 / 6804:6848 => 0.04 mag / 22.3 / 21.7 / 23.1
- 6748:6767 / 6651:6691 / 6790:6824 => 0.01 mag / 22.2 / 22.7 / 23.3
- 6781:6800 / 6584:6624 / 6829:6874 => -0.03 mag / 24.2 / 23.4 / 22.2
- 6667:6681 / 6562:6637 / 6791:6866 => 0.06 mag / 23.6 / 22.1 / 22.7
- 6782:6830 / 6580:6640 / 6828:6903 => -0.02 mag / 24.1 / 23.5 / 22.7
